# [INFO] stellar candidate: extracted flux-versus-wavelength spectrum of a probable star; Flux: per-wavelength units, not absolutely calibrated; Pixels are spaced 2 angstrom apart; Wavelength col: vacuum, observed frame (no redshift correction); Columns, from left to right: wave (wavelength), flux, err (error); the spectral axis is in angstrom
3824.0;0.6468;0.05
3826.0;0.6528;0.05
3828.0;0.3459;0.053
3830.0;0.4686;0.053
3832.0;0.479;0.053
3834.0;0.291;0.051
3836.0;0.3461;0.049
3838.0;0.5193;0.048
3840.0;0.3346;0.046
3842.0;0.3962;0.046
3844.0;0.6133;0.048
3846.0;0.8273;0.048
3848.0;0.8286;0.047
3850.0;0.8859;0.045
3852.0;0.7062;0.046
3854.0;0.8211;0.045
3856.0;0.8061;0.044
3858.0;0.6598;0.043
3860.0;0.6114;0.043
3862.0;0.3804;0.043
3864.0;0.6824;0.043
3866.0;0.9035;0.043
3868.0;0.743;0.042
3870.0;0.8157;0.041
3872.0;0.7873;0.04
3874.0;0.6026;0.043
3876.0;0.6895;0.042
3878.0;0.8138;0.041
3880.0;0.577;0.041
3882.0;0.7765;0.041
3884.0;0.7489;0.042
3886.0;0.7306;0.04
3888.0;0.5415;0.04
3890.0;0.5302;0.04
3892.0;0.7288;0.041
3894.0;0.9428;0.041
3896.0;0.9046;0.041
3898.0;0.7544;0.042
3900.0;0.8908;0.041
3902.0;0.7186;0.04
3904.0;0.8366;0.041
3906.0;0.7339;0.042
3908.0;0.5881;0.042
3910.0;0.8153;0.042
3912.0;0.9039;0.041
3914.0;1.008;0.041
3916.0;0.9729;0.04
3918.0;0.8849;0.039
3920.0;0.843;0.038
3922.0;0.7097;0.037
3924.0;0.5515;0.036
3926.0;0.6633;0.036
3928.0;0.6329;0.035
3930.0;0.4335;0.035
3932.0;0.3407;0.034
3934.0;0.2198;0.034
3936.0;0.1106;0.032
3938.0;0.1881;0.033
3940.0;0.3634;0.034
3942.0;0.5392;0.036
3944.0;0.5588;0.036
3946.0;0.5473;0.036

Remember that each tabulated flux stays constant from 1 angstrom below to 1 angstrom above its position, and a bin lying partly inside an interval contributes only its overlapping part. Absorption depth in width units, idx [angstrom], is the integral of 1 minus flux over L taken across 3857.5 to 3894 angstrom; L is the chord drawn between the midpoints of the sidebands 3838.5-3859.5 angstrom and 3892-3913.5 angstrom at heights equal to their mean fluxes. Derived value 2.61 angstrom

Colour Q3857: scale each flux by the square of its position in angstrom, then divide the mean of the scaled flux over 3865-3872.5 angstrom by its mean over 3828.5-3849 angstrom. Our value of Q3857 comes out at 1.63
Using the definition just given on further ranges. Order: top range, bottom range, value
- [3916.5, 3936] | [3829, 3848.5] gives 1.19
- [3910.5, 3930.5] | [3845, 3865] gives 1.10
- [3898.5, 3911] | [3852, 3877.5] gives 1.10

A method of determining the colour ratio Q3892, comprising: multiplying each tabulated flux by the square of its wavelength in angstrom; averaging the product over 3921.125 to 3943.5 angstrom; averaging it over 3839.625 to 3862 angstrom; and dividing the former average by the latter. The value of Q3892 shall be 0.7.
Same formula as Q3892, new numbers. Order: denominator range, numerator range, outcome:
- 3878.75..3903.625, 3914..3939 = 0.77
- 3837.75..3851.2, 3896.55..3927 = 1.29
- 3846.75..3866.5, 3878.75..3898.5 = 1.02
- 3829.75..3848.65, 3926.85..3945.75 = 0.80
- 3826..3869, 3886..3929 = 1.31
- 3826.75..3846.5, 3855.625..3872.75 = 1.57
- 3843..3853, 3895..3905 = 1.09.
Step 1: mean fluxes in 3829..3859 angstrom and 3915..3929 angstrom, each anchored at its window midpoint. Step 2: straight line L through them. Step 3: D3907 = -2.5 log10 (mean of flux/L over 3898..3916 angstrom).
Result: -0.13 mag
